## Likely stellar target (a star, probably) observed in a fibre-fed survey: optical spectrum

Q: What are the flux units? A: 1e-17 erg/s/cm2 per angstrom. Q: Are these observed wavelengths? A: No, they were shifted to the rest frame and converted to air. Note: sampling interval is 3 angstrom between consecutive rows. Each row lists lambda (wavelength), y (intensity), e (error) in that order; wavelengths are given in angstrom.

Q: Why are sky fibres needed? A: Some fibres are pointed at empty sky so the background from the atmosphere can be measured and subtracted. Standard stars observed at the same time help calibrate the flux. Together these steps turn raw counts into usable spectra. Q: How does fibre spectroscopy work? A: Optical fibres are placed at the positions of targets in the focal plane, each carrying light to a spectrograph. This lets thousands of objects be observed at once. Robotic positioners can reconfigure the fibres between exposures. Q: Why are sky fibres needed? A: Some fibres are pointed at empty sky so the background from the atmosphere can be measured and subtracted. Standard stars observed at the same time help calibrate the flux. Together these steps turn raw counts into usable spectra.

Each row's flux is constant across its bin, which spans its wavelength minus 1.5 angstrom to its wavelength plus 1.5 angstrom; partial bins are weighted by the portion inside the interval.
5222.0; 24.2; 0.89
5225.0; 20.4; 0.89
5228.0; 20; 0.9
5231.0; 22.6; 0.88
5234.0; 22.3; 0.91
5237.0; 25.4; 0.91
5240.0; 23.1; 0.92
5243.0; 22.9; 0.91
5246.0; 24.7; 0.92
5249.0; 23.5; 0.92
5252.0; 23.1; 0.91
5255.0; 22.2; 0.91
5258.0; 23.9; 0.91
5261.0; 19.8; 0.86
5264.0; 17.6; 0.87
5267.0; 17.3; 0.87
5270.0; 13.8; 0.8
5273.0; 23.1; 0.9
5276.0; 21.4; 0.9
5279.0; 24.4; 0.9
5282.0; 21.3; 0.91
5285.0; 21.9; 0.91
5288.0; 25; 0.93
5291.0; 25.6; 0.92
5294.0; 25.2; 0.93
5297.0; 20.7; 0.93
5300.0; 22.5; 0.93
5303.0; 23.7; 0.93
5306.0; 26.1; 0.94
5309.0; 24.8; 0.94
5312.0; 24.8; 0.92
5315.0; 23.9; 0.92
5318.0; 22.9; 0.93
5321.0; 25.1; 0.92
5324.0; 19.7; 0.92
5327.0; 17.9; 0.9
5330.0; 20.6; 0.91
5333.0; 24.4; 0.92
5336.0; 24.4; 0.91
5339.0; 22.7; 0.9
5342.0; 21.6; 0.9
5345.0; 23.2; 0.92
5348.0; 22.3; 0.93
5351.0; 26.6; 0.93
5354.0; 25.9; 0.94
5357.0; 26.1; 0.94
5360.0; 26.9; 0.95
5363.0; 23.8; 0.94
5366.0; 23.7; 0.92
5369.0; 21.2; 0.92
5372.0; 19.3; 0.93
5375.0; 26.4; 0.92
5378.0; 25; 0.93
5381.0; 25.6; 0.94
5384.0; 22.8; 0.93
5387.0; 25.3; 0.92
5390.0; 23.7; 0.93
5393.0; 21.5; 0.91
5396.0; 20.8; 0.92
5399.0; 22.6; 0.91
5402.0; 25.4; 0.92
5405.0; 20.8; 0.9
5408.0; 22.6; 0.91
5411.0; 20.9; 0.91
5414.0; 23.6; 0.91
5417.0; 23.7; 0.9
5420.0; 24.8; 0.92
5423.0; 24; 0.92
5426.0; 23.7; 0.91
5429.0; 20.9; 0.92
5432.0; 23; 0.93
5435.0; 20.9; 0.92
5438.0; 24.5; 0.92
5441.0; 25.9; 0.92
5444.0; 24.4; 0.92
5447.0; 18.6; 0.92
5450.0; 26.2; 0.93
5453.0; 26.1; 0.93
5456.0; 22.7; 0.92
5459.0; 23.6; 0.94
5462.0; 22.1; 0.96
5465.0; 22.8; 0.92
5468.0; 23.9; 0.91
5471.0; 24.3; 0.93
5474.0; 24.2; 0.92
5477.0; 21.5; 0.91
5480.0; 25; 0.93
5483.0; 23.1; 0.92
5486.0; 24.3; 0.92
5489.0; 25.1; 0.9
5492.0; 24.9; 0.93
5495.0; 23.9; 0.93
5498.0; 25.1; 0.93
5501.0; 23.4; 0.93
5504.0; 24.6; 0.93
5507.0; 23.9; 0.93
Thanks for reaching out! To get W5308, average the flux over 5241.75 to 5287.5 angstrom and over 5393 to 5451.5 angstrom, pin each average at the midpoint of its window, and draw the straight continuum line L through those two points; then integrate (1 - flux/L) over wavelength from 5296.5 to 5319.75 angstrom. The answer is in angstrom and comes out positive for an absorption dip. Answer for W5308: -2.1 angstrom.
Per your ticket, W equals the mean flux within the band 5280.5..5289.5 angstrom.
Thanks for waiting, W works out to 22.7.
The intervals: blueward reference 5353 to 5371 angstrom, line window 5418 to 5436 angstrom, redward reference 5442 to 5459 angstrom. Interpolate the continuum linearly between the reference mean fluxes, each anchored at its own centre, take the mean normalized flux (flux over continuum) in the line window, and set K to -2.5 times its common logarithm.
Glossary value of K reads 0.042 mag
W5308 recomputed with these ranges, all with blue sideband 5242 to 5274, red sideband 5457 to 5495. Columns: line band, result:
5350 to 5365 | -2.36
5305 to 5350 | -2.24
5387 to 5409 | 0.08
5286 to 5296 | -1.60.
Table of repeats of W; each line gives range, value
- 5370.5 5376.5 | 22.8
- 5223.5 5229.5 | 20.2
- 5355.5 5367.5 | 25.1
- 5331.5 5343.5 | 23.3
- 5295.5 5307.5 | 23.2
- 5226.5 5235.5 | 21.6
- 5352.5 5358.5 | 26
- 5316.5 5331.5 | 21.2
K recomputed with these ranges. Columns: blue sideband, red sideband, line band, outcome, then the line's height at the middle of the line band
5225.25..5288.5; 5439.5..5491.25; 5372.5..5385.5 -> -0.072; 23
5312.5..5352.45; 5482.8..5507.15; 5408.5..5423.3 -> 0.013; 23.6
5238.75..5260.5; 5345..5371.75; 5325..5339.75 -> 0.100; 24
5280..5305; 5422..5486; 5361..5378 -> 0.008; 23.4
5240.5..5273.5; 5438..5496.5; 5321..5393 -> -0.049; 22.4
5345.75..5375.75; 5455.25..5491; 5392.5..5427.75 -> 0.047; 23.9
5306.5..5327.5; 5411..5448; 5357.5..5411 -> -0.011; 23.1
